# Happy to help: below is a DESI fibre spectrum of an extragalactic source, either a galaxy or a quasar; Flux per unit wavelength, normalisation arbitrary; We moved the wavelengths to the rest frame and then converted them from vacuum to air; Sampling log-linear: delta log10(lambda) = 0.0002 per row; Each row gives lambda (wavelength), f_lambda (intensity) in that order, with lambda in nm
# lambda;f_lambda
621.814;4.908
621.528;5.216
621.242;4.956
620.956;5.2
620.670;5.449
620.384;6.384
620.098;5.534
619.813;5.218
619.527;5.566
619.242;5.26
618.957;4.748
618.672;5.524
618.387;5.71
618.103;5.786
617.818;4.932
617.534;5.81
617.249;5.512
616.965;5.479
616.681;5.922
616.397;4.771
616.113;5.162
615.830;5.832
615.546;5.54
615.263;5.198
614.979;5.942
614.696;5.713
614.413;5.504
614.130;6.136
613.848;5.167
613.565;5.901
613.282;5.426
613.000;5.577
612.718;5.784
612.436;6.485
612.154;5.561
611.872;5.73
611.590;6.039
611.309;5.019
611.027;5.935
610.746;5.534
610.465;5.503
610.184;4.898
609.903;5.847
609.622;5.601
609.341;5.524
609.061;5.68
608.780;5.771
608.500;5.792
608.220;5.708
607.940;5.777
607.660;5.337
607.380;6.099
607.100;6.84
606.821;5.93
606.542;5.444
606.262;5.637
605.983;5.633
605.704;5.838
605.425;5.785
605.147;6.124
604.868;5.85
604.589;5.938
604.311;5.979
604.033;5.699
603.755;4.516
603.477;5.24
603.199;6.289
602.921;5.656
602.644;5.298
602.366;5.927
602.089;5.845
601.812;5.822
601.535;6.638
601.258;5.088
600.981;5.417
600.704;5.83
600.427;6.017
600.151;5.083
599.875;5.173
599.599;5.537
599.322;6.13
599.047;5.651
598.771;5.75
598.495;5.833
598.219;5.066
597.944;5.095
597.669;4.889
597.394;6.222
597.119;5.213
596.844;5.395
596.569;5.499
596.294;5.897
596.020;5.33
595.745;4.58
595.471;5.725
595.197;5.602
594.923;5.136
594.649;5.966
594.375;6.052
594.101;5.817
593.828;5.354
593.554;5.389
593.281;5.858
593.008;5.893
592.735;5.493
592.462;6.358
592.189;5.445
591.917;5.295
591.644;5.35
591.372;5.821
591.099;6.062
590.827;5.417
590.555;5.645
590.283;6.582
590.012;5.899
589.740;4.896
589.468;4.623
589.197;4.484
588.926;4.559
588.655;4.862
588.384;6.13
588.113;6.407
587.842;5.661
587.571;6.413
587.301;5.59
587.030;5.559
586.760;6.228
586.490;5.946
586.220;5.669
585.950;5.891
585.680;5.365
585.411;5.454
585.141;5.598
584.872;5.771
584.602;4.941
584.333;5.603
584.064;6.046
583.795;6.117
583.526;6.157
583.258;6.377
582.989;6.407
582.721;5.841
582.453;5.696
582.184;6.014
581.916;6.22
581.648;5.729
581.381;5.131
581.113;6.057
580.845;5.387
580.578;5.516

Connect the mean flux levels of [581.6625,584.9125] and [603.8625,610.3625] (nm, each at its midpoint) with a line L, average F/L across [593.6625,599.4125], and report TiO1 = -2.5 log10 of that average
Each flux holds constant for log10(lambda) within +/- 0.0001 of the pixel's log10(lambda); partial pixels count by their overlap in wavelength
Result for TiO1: 0.06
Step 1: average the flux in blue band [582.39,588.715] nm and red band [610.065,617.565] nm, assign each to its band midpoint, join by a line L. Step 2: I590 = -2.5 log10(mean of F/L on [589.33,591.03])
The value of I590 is 0.05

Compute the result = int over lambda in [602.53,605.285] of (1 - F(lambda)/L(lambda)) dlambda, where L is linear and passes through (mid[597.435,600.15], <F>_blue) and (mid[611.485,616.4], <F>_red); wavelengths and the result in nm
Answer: -0.06 nm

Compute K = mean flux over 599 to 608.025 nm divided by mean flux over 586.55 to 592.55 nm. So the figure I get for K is 1.0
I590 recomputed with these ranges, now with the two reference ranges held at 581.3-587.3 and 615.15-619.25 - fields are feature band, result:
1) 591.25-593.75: 0.012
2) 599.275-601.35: 0.020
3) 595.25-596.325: 0.063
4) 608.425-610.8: -0.011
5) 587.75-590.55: 0.065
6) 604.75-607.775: -0.061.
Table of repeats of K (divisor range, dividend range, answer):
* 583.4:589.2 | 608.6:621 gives 0.98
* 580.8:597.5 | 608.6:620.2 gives 0.98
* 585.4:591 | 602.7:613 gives 1.02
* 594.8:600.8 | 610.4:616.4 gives 1.03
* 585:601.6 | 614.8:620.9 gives 0.98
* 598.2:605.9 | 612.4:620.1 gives 0.97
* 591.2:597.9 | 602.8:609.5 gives 1.03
